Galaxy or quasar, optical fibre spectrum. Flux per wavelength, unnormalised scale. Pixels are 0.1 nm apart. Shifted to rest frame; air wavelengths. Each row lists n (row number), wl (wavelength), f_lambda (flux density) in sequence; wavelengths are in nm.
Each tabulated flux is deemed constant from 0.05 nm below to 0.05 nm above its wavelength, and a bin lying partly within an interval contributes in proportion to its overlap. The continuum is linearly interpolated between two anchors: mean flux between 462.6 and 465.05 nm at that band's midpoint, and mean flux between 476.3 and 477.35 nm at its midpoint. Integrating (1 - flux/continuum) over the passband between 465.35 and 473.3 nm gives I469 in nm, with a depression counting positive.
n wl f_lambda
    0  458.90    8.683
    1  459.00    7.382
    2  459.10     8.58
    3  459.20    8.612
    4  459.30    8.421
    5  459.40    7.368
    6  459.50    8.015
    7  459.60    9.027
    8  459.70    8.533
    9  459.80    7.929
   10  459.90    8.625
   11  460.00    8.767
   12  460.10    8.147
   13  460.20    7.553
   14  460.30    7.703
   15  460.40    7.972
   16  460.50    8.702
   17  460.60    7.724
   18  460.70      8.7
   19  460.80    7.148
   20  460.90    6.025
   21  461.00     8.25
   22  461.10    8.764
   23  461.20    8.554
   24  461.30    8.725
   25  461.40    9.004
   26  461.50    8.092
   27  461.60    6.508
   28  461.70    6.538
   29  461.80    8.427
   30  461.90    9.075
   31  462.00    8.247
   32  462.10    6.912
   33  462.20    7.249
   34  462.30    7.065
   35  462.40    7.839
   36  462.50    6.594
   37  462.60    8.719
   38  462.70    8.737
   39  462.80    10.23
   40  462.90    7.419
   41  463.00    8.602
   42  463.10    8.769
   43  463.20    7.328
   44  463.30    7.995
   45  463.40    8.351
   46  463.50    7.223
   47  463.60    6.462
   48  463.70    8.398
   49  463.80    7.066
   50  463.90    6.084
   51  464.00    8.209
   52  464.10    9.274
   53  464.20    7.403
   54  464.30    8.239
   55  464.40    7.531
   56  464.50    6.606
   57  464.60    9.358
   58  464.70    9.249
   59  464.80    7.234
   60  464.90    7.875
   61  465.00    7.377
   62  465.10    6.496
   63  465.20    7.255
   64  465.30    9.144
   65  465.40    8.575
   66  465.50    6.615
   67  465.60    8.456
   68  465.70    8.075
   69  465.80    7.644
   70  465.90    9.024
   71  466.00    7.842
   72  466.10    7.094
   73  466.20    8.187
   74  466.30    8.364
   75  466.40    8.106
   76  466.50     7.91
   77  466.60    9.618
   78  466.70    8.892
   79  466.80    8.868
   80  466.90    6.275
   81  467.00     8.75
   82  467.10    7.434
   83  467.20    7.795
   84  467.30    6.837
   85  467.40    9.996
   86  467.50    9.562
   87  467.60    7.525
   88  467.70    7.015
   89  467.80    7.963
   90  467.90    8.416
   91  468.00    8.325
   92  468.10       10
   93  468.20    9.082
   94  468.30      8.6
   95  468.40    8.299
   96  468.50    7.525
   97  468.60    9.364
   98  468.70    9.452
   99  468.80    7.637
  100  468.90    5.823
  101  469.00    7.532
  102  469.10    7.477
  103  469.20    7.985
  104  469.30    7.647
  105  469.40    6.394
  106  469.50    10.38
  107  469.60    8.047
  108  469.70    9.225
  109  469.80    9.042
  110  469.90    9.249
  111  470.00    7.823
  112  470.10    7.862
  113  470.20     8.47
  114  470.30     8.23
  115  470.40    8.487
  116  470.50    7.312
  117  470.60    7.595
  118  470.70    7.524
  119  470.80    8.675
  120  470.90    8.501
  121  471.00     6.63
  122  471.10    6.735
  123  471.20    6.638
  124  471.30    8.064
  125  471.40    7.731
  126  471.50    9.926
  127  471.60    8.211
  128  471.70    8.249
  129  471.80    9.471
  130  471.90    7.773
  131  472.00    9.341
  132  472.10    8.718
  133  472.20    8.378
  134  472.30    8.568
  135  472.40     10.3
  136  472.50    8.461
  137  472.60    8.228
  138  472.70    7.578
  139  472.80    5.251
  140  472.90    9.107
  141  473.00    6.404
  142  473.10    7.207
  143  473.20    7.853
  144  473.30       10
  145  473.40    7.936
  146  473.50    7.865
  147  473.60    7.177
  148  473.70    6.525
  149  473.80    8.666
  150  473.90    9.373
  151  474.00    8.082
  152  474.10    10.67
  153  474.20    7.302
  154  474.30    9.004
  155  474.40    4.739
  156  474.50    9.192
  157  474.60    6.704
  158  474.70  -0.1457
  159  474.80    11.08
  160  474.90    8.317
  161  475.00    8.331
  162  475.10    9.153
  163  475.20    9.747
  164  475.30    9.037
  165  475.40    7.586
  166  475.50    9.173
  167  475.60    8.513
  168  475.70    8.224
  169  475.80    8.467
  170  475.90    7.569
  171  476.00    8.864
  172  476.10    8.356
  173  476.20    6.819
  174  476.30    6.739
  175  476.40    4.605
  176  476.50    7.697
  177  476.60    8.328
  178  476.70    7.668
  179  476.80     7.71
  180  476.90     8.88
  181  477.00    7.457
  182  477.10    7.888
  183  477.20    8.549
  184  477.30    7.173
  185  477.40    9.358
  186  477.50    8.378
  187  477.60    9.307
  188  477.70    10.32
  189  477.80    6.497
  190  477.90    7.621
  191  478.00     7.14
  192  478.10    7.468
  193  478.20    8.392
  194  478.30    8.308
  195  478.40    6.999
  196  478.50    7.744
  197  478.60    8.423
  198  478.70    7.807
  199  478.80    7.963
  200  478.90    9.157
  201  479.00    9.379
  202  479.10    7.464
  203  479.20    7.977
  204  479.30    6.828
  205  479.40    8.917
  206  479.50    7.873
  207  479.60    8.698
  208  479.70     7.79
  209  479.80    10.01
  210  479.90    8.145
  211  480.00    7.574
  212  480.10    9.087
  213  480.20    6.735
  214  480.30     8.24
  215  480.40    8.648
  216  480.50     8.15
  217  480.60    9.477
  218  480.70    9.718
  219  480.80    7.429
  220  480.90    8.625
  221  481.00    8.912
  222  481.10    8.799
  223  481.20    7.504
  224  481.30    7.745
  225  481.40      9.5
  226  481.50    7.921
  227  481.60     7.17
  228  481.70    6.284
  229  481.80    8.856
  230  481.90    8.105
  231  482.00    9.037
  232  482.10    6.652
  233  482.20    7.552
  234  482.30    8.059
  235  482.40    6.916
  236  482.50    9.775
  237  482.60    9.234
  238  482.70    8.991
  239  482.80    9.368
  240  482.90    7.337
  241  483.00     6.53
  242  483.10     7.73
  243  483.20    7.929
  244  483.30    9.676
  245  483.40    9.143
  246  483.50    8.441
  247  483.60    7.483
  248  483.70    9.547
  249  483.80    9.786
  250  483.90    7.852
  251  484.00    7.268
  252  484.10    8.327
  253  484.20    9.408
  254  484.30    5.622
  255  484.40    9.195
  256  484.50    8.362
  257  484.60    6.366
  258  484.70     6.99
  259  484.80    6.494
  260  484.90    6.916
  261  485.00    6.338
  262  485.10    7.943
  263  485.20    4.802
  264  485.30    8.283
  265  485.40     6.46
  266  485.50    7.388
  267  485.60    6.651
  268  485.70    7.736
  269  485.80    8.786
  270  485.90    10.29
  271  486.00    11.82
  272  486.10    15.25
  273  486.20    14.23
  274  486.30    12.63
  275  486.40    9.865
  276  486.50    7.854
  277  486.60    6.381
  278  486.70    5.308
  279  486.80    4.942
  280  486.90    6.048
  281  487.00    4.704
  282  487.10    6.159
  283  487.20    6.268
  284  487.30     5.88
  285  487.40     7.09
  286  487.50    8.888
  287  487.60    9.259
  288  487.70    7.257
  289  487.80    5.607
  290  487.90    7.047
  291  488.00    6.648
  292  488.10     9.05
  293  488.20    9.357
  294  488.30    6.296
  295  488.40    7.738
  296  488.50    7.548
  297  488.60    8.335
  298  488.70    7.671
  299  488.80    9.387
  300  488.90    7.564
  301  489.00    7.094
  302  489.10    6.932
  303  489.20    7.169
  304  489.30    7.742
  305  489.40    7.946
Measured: -0.36 nm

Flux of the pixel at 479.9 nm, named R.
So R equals 8.145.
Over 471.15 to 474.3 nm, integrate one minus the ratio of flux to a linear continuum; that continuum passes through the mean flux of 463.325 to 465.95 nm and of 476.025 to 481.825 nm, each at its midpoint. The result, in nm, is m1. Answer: -0.110 nm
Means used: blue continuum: 7.82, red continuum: 8.07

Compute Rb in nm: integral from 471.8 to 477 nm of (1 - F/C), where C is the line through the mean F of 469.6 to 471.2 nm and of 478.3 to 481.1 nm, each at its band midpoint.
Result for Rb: 0.10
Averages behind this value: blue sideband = 8.04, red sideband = 8.3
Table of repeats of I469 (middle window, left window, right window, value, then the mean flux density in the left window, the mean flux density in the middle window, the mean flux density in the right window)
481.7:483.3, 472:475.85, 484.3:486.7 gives 0.04 nm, 8.09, 8.13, 8.44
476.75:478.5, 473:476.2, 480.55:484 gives 0.01 nm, 8.04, 8.08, 8.31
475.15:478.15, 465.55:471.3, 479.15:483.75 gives 0.06 nm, 8.13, 8.04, 8.26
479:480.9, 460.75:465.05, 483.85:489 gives -0.11 nm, 7.88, 8.3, 7.83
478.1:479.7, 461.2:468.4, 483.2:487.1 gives 0.00 nm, 8.03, 8.1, 8.14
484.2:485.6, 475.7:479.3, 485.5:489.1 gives 0.16 nm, 7.94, 7.08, 8.05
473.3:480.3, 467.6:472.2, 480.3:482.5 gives 0.14 nm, 8.18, 8.02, 8.18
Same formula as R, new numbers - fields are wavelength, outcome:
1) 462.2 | 7.249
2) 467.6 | 7.525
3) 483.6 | 7.483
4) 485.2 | 4.802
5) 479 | 9.379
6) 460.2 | 7.553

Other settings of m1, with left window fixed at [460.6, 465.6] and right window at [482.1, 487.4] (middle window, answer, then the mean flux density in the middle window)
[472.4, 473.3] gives 0.02 nm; 7.8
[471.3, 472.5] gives -0.12 nm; 8.74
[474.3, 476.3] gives 0.02 nm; 7.88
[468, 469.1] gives -0.05 nm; 8.29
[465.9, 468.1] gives -0.08 nm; 8.19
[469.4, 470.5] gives -0.08 nm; 8.52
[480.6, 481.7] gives -0.04 nm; 8.29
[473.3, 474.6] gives -0.02 nm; 8.07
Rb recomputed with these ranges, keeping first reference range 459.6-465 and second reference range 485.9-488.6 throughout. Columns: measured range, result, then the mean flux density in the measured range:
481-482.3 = 0.01 nm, 7.97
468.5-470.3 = -0.04 nm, 8.18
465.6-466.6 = -0.02 nm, 8.13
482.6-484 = -0.06 nm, 8.43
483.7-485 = 0.06 nm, 7.73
